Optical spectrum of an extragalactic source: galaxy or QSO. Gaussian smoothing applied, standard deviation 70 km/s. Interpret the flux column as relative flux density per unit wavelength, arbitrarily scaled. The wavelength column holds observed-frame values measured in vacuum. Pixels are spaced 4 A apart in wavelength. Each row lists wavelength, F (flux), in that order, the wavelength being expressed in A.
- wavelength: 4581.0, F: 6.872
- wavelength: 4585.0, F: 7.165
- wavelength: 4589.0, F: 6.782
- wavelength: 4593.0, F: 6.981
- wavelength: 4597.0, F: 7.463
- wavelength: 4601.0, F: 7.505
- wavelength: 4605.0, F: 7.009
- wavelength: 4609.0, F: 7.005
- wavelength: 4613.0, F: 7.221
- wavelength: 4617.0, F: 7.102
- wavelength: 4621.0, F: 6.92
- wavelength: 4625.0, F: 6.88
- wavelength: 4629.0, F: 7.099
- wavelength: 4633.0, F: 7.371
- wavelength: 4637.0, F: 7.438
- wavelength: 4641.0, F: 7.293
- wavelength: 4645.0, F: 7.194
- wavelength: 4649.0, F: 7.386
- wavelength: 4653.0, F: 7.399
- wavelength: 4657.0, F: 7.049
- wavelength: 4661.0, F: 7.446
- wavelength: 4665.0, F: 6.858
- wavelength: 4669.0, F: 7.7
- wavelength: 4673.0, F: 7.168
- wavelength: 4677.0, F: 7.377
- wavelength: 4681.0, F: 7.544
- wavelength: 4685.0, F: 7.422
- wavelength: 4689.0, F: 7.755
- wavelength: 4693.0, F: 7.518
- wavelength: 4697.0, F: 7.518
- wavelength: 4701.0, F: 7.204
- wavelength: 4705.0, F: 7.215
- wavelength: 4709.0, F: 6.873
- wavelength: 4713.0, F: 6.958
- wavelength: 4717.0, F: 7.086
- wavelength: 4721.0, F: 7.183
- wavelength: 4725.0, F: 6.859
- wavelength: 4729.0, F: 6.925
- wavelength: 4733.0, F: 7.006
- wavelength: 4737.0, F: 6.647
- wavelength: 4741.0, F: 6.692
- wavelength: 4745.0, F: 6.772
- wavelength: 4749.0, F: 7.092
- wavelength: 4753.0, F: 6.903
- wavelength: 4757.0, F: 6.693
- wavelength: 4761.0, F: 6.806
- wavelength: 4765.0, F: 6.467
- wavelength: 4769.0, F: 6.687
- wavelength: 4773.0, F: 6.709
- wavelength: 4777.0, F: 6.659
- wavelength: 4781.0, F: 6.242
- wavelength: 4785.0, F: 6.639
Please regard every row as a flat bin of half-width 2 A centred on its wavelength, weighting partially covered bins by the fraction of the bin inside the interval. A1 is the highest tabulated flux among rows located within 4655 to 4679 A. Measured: 7.7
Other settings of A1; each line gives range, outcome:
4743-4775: 7.092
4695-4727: 7.518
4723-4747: 7.006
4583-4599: 7.463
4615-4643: 7.438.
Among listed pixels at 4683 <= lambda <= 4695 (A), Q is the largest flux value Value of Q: 7.755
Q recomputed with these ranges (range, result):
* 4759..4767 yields 6.806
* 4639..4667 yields 7.446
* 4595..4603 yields 7.505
